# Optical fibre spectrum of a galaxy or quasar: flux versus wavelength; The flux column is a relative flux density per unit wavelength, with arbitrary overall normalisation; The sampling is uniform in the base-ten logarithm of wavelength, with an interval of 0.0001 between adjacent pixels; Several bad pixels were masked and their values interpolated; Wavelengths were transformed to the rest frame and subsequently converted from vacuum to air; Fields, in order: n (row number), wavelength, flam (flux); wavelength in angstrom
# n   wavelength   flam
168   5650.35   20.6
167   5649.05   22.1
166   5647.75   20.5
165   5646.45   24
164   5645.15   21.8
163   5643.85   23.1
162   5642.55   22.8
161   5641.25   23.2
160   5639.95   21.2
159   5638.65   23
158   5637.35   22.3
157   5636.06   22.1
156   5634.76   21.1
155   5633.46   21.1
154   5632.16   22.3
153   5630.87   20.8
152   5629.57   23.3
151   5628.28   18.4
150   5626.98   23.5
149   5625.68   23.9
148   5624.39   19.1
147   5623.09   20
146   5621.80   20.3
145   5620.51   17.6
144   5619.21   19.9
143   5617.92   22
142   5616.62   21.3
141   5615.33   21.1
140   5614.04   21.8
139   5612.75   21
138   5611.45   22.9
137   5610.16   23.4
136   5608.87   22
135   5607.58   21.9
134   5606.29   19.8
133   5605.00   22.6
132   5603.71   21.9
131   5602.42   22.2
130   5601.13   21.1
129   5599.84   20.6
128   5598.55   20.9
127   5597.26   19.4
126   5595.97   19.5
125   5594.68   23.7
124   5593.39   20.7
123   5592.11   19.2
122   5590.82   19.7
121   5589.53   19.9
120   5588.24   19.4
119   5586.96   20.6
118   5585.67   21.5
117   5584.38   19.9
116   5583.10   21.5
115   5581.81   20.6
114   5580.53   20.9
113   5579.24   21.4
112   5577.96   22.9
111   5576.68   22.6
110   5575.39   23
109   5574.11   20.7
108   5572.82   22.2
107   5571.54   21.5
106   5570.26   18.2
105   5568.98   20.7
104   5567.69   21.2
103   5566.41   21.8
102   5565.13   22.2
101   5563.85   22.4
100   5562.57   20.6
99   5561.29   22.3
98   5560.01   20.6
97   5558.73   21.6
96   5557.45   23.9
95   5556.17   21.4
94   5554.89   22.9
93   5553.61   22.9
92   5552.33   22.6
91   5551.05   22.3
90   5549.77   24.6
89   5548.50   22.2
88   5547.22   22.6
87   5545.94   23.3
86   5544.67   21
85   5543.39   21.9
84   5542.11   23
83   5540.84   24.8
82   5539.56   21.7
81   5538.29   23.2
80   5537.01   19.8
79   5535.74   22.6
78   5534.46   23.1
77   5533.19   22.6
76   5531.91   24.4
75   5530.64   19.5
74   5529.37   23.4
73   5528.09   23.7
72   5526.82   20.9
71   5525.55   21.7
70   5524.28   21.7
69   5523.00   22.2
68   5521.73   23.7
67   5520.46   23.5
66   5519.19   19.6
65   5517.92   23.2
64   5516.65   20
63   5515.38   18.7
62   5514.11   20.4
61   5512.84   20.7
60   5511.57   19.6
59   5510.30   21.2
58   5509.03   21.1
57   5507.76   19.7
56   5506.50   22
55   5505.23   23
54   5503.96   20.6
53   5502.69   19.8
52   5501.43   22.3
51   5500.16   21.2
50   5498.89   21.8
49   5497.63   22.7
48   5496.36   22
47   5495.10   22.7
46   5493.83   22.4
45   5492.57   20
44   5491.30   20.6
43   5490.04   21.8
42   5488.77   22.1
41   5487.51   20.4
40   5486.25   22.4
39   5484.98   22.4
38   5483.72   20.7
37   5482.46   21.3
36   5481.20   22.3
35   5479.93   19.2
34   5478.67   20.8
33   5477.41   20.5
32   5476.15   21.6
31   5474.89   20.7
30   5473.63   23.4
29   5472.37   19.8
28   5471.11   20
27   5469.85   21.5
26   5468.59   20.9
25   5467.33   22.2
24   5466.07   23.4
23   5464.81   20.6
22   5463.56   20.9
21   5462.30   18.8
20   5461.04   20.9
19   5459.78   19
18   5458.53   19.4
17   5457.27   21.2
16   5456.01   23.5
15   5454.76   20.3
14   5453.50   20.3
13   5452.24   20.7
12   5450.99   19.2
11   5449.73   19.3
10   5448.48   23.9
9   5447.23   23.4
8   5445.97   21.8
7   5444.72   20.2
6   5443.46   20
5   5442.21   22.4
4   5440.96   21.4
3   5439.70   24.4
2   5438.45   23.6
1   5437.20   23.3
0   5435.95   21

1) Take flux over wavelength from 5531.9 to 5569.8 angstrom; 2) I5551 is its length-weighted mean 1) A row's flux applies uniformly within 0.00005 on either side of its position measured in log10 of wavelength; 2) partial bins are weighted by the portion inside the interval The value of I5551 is 22.3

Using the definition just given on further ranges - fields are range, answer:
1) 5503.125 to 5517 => 20.6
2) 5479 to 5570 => 21.8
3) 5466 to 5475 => 21.4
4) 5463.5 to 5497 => 21.4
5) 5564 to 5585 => 21.4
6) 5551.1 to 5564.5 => 22.1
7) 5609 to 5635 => 21.3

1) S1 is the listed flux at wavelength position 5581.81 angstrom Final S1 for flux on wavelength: 20.6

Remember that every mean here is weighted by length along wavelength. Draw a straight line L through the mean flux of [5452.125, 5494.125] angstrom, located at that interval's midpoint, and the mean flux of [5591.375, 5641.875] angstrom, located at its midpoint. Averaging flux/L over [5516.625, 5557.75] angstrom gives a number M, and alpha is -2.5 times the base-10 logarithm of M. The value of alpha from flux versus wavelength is -0.063 mag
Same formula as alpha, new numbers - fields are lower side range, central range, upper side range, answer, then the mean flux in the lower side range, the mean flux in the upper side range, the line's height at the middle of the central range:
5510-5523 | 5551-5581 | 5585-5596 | -0.054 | 21.1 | 20.5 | 20.7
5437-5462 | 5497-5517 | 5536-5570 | 0.044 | 21.3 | 22.2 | 21.8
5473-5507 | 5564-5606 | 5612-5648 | 0.023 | 21.5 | 21.5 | 21.5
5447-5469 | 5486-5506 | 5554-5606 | -0.028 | 21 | 21.2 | 21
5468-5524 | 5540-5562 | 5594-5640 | -0.062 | 21.3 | 21.4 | 21.3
